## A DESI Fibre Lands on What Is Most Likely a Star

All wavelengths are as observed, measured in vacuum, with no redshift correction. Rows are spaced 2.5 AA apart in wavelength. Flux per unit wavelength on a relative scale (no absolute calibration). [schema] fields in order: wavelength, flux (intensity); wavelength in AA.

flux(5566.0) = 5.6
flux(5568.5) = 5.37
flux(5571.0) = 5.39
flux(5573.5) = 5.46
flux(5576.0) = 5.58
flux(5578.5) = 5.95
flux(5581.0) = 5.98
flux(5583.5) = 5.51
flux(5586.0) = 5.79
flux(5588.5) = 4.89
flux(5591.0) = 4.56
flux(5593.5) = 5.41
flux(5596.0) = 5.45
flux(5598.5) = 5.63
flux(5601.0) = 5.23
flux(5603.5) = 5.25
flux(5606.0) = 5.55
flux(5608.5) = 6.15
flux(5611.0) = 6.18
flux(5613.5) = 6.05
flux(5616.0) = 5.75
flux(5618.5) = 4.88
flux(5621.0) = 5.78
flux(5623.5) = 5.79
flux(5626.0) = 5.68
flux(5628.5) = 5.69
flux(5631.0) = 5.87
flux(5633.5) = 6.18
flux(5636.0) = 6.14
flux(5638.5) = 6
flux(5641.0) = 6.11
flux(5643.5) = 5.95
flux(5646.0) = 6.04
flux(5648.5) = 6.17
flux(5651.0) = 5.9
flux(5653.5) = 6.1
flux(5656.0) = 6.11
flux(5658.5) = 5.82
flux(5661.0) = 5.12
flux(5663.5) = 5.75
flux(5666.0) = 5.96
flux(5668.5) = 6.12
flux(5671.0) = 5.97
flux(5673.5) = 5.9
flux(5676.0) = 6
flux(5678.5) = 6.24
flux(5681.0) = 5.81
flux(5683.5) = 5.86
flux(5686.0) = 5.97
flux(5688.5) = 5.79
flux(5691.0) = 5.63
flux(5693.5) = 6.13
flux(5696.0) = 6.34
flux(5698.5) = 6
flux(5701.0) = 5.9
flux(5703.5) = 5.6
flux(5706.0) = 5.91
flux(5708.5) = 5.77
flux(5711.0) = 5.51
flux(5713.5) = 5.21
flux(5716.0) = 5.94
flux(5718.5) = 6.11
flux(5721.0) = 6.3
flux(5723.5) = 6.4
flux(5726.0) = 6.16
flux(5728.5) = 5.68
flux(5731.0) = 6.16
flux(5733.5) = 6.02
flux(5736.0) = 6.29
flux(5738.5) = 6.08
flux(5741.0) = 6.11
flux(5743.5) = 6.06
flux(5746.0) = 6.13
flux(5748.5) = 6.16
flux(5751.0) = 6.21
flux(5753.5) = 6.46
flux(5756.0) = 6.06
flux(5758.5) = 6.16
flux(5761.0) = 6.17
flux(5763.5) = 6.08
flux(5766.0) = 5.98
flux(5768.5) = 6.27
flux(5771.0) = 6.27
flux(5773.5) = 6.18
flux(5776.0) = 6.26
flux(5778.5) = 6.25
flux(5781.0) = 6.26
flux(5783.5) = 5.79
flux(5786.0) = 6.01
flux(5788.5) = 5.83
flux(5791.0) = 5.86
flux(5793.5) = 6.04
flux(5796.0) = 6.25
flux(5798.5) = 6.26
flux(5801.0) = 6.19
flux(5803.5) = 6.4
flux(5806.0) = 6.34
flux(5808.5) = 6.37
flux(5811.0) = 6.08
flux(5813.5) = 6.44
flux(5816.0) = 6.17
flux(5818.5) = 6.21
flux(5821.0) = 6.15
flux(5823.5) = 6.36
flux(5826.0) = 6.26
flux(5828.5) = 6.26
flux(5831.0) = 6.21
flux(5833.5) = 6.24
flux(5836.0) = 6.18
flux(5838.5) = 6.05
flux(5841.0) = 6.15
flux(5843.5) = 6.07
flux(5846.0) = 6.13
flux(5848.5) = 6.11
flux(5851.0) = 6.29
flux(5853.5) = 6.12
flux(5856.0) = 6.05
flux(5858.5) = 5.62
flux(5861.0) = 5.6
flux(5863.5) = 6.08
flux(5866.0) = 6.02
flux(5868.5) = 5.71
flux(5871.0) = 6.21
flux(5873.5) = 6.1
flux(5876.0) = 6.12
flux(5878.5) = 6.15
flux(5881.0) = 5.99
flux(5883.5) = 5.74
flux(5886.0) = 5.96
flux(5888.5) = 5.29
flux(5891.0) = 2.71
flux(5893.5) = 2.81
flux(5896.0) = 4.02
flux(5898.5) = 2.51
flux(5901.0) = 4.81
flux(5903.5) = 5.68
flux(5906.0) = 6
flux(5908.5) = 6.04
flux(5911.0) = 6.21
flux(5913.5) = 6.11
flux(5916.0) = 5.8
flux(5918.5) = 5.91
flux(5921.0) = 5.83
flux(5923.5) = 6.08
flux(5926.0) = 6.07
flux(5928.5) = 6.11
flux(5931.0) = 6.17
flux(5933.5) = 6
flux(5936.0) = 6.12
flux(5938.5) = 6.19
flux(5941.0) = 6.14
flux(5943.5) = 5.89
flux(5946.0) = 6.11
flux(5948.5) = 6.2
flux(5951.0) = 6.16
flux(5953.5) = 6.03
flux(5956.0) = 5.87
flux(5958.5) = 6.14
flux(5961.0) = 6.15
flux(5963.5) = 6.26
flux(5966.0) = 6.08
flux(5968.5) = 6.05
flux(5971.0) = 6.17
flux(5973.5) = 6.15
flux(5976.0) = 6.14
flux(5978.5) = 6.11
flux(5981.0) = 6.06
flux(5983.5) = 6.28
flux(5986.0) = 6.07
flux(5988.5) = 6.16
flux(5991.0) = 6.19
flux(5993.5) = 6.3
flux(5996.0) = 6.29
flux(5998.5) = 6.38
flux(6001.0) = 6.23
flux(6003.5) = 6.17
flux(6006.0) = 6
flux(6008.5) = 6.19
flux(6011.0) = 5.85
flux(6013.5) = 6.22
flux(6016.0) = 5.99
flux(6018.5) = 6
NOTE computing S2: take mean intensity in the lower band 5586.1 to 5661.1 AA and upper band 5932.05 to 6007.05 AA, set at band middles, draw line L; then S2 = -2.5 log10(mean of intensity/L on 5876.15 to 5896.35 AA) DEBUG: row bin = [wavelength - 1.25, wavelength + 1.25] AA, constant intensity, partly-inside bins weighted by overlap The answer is 0.22 mag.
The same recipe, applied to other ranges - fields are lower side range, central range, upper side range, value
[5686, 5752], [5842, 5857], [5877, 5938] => -0.10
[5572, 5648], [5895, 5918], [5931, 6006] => 0.15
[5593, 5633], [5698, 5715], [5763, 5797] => 0.04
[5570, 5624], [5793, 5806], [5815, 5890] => -0.06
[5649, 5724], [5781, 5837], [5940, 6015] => -0.03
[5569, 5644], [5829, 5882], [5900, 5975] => -0.02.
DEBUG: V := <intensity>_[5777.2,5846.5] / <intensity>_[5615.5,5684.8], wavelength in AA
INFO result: 1.0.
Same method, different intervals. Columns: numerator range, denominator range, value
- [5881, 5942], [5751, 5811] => 0.88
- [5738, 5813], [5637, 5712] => 1.04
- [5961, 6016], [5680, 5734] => 1.04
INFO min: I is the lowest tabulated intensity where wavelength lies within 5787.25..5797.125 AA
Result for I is 5.83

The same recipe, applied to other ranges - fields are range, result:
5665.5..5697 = 5.63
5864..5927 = 2.51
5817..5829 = 6.15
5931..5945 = 5.89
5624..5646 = 5.68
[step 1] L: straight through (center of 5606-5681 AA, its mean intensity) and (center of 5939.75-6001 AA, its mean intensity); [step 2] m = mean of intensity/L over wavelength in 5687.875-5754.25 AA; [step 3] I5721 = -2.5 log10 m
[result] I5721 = -0.01 mag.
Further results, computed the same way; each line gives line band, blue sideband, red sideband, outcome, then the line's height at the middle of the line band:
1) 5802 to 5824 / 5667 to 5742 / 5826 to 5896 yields -0.08 mag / 5.82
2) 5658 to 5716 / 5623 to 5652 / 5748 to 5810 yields 0.04 mag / 6.03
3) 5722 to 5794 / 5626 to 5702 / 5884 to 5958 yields -0.06 mag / 5.8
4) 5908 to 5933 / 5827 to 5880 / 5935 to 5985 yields 0.01 mag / 6.1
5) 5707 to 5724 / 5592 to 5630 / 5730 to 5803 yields 0.02 mag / 5.97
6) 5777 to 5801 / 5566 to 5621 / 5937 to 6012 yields -0.04 mag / 5.84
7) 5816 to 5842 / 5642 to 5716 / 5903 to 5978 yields -0.04 mag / 5.99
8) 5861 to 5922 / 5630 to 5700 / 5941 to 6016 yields 0.13 mag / 6.09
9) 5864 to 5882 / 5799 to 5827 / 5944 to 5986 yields 0.03 mag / 6.21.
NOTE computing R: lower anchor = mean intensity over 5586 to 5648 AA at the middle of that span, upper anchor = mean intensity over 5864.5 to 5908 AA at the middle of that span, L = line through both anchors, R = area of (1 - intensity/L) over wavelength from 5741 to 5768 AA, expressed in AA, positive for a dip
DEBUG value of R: -3.57 AA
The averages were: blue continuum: 5.68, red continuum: 5.19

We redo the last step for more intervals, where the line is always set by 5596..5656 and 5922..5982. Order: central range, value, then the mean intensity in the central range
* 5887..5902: 5.80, 3.71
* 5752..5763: -0.49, 6.2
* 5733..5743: -0.35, 6.13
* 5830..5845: -0.36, 6.15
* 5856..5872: 0.39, 5.88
